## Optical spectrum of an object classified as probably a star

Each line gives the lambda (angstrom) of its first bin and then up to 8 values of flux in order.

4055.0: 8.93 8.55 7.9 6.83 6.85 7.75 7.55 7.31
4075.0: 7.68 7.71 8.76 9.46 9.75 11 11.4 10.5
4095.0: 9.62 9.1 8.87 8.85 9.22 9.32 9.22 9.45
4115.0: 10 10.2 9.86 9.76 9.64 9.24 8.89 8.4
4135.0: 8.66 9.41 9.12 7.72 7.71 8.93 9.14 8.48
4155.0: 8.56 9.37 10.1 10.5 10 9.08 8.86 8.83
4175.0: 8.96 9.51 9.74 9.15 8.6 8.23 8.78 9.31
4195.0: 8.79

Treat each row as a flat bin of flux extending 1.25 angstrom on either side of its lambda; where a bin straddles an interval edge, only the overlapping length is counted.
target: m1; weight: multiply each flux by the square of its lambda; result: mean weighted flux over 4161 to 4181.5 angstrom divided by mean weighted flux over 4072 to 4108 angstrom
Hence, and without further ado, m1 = 1.06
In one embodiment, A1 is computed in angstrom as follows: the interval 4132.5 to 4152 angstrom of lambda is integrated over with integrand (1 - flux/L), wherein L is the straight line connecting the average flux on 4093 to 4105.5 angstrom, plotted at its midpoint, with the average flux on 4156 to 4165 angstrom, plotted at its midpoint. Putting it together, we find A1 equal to 2.2 angstrom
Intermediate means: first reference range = 9.21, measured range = 8.65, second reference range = 9.95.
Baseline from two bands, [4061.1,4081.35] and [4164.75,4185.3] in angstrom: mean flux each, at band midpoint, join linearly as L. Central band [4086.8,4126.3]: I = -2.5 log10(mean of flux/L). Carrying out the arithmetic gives -0.20 mag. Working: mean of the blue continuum 7.57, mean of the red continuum 9.18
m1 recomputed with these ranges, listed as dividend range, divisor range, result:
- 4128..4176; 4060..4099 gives 1.07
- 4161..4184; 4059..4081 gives 1.30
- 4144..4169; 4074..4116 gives 1.01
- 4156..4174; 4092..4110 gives 1.06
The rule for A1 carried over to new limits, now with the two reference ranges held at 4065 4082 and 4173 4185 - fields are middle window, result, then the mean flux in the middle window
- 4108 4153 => -2.9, 9.12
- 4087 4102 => -3.5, 9.97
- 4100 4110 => -1.1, 9.11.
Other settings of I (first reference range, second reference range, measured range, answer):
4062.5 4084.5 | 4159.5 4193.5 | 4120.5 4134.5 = -0.07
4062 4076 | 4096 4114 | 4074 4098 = -0.16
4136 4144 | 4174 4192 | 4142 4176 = -0.02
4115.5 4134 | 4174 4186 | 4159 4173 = -0.04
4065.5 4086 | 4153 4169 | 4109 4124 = -0.11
